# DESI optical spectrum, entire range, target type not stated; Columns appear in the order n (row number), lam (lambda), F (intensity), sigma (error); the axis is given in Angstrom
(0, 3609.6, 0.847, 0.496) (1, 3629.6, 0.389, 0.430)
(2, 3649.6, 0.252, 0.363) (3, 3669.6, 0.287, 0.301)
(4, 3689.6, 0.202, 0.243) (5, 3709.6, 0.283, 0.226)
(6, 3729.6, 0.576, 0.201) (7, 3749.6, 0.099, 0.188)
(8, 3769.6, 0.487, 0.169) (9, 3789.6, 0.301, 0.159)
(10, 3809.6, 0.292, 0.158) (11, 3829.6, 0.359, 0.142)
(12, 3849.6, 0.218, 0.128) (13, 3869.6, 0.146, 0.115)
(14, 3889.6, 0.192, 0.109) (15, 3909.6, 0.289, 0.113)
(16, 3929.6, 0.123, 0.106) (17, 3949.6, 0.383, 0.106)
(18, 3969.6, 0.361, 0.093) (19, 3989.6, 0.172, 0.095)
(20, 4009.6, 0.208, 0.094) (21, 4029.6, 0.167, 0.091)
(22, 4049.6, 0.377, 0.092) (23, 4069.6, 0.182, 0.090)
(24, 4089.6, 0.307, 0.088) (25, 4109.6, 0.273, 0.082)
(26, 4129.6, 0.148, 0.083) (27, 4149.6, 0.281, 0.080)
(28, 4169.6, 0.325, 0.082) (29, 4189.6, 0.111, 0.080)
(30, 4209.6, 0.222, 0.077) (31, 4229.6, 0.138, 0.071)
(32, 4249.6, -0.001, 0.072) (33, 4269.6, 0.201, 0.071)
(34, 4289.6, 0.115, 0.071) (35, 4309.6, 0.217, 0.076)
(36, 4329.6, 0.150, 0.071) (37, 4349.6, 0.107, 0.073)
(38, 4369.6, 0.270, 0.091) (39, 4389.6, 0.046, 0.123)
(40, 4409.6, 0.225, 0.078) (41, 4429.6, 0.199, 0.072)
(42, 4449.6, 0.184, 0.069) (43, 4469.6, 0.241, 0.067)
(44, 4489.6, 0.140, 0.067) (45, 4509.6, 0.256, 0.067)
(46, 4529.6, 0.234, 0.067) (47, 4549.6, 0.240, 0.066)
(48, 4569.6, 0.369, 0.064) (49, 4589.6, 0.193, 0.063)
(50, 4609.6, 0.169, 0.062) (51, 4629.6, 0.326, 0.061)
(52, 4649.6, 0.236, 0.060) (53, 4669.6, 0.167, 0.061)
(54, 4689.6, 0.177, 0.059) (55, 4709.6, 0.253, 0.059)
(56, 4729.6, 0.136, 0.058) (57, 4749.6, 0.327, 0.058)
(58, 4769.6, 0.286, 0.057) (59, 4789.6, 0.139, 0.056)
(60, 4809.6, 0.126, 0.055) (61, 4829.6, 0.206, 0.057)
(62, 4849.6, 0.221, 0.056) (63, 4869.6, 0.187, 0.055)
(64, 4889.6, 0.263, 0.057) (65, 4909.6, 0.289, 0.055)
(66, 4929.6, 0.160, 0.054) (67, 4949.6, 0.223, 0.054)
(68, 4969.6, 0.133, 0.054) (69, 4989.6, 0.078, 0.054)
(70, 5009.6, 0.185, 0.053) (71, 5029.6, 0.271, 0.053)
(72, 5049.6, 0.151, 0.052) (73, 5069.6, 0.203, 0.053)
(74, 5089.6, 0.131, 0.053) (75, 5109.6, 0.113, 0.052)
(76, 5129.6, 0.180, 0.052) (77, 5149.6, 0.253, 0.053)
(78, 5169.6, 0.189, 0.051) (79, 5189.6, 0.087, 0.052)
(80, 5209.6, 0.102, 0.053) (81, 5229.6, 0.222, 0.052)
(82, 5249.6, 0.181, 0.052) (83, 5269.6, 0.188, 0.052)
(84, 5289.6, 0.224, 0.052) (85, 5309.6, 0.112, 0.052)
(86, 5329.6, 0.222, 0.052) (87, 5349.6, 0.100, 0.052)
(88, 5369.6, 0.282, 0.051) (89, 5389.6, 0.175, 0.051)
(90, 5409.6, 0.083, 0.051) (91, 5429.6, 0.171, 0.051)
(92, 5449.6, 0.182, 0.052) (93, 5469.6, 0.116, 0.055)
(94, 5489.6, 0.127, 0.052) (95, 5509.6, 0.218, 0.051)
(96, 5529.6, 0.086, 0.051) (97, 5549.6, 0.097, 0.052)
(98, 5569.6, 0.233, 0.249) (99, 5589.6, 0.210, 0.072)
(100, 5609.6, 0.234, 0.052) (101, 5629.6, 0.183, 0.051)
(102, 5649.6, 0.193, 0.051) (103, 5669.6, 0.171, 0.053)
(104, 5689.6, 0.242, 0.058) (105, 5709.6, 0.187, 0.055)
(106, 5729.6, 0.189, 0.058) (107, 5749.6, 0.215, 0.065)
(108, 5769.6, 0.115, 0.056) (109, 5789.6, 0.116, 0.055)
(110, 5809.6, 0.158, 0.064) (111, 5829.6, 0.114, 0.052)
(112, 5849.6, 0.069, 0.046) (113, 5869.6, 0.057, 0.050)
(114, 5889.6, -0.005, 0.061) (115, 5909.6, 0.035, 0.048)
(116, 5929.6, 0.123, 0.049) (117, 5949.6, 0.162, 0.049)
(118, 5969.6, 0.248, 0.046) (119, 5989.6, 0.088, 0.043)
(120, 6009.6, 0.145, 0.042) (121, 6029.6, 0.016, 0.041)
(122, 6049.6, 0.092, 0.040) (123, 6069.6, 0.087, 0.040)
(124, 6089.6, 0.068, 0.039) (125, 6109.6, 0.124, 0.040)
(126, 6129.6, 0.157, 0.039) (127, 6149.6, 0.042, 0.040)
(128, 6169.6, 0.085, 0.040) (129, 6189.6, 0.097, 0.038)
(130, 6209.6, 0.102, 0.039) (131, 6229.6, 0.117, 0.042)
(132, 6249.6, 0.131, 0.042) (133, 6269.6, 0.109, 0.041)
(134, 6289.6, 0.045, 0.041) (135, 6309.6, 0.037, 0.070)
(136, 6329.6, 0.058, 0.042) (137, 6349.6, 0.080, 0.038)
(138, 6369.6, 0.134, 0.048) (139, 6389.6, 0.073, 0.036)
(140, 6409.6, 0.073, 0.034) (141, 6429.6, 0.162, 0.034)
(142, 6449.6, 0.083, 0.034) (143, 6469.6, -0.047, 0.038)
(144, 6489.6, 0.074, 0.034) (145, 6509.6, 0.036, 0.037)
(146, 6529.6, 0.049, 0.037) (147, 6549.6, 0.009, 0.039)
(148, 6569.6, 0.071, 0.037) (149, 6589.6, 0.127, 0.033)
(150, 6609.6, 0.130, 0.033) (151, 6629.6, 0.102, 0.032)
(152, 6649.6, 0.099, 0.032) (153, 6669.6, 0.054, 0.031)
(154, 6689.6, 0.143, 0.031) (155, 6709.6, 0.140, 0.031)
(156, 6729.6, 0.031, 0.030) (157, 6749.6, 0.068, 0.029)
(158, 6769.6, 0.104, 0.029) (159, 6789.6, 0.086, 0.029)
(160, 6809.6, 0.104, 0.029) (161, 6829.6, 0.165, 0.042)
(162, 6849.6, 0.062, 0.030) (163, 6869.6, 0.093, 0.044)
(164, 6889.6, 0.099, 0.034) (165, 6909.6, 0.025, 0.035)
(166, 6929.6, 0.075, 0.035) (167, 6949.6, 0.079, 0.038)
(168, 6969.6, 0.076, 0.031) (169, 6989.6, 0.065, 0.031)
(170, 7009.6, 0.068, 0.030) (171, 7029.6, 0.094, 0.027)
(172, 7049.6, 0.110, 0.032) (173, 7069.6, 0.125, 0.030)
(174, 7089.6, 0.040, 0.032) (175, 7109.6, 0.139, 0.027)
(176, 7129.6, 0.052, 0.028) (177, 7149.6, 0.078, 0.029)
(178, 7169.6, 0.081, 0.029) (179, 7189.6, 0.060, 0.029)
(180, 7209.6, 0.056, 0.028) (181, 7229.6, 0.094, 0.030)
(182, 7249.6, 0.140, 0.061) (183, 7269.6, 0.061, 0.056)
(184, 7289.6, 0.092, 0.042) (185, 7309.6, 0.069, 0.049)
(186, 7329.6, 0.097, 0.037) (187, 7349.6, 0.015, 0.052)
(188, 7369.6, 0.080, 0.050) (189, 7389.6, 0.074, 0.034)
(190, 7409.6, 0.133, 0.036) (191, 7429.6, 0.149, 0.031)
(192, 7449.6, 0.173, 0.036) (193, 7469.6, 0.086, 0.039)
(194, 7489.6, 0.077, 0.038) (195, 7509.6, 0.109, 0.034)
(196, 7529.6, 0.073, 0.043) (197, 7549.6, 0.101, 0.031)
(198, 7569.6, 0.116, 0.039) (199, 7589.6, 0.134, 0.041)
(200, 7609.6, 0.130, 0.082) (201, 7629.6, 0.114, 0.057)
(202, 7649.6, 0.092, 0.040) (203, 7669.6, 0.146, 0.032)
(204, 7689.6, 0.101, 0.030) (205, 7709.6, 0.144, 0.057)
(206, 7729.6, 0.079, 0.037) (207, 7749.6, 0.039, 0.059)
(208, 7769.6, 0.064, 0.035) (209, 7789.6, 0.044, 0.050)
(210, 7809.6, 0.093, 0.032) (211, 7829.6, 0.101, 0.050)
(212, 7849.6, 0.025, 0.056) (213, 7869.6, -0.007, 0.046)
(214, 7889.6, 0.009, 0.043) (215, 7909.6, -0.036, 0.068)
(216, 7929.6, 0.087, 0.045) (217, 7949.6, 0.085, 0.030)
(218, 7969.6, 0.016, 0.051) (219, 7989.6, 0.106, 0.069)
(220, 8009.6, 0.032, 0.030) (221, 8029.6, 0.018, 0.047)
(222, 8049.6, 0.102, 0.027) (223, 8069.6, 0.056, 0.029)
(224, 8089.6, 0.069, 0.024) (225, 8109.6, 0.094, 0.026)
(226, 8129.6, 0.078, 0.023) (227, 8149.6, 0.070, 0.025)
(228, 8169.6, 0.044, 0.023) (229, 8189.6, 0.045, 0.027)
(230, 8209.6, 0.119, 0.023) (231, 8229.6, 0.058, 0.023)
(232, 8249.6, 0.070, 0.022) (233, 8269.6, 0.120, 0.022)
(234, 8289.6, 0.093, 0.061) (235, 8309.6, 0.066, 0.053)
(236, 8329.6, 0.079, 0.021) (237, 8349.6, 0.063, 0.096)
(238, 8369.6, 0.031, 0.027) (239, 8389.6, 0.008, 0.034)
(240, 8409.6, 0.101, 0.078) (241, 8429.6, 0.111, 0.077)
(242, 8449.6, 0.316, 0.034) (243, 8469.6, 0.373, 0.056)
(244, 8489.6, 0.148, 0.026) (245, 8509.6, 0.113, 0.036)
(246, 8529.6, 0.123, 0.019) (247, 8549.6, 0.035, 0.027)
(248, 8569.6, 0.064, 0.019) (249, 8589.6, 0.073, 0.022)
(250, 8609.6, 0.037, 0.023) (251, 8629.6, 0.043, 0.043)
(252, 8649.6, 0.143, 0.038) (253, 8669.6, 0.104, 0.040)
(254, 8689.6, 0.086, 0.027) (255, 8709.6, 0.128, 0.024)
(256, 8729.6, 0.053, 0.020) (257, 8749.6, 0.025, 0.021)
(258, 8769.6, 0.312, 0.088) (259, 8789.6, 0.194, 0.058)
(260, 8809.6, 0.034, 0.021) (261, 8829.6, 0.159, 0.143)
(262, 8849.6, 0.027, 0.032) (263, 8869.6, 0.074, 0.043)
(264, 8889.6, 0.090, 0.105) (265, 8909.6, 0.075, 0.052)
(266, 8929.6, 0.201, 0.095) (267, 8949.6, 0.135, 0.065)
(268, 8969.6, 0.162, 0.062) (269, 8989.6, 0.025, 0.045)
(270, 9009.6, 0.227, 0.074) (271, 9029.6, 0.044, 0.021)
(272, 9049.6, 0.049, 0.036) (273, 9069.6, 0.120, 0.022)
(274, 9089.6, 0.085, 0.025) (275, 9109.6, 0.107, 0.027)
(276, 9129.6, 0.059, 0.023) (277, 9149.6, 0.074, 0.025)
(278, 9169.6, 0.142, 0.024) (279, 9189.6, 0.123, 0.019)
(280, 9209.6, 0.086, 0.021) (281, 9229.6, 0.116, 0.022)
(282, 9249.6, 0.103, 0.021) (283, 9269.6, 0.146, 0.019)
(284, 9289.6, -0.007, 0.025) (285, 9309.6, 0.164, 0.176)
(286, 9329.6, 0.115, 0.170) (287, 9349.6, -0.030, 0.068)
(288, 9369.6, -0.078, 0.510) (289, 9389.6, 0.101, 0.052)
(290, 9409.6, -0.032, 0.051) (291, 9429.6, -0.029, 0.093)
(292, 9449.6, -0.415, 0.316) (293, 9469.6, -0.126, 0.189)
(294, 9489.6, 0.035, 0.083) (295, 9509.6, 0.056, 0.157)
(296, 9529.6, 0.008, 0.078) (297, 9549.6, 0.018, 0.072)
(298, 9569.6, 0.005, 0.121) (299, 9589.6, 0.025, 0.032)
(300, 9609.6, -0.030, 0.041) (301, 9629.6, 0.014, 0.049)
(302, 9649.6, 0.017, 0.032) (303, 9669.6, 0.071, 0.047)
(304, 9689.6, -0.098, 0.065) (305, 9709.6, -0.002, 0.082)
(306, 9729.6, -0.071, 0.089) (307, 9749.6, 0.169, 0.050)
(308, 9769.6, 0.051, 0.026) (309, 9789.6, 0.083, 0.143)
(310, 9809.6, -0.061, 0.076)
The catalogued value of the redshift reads 1.27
